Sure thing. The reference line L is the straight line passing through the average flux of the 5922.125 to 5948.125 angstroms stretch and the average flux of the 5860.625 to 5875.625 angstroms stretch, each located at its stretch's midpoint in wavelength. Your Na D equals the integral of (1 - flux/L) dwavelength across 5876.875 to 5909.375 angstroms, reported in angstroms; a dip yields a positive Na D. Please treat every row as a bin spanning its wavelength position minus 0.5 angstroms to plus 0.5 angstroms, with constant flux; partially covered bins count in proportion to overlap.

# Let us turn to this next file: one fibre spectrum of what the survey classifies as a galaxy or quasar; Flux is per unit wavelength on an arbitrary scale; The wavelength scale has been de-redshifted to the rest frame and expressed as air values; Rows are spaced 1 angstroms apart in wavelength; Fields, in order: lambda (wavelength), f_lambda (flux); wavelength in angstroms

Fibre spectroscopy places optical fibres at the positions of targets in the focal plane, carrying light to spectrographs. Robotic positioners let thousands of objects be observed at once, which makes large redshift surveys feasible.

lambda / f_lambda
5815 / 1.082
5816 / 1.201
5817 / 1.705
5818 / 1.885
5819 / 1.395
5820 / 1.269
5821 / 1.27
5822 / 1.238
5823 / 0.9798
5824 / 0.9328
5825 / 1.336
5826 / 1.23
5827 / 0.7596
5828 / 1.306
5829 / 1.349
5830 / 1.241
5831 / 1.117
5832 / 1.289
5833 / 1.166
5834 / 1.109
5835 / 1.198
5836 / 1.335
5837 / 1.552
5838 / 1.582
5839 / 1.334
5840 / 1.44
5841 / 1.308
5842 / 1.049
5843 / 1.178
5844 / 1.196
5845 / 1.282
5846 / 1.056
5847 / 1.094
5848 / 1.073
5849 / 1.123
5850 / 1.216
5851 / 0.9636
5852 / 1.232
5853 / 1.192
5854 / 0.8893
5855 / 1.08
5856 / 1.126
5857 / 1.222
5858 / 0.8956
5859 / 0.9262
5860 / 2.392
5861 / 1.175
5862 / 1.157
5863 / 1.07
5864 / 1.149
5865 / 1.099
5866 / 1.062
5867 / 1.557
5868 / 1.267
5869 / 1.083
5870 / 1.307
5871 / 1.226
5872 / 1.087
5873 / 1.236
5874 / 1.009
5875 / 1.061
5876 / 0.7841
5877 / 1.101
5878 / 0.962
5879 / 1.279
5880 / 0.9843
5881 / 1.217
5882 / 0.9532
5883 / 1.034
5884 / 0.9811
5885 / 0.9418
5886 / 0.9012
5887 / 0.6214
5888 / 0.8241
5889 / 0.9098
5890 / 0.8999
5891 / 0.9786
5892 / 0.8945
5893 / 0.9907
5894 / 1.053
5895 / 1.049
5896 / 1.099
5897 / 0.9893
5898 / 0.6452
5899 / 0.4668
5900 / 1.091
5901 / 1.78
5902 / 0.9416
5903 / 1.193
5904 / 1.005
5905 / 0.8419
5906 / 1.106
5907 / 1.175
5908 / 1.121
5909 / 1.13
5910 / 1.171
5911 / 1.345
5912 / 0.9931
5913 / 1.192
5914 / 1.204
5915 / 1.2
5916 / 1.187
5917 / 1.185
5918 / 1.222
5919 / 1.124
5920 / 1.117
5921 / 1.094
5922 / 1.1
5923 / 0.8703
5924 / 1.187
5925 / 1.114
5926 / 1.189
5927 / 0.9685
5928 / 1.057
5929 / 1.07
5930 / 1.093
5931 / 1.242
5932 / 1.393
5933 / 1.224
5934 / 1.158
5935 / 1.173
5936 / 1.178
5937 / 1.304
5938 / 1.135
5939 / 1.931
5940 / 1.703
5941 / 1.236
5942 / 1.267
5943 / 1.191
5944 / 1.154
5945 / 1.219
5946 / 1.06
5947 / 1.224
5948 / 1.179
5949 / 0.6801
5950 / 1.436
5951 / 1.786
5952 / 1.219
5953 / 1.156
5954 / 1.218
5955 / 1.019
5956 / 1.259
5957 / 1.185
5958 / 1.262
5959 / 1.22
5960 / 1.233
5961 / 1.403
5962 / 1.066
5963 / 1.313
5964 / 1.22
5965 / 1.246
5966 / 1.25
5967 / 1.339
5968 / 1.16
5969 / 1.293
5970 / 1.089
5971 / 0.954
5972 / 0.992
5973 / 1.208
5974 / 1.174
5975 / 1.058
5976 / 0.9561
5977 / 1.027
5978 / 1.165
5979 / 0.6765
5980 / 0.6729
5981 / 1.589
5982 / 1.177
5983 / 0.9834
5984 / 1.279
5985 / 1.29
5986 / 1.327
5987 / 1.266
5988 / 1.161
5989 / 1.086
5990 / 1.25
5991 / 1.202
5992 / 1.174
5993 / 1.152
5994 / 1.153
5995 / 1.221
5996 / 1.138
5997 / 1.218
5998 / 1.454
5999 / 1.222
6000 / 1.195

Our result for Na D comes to 4.94 angstroms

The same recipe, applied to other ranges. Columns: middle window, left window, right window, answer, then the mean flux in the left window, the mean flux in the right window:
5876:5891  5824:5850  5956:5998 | 3.0 angstroms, 1.22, 1.17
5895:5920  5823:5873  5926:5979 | 2.1 angstroms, 1.2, 1.2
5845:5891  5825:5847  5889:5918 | 2.4 angstroms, 1.24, 1.07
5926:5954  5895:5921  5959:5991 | -2.7 angstroms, 1.1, 1.16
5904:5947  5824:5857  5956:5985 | -0.4 angstroms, 1.2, 1.15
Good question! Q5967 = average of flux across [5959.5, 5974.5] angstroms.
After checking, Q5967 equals 1.2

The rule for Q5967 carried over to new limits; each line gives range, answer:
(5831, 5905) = 1.12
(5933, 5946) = 1.29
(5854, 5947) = 1.12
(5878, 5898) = 0.97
